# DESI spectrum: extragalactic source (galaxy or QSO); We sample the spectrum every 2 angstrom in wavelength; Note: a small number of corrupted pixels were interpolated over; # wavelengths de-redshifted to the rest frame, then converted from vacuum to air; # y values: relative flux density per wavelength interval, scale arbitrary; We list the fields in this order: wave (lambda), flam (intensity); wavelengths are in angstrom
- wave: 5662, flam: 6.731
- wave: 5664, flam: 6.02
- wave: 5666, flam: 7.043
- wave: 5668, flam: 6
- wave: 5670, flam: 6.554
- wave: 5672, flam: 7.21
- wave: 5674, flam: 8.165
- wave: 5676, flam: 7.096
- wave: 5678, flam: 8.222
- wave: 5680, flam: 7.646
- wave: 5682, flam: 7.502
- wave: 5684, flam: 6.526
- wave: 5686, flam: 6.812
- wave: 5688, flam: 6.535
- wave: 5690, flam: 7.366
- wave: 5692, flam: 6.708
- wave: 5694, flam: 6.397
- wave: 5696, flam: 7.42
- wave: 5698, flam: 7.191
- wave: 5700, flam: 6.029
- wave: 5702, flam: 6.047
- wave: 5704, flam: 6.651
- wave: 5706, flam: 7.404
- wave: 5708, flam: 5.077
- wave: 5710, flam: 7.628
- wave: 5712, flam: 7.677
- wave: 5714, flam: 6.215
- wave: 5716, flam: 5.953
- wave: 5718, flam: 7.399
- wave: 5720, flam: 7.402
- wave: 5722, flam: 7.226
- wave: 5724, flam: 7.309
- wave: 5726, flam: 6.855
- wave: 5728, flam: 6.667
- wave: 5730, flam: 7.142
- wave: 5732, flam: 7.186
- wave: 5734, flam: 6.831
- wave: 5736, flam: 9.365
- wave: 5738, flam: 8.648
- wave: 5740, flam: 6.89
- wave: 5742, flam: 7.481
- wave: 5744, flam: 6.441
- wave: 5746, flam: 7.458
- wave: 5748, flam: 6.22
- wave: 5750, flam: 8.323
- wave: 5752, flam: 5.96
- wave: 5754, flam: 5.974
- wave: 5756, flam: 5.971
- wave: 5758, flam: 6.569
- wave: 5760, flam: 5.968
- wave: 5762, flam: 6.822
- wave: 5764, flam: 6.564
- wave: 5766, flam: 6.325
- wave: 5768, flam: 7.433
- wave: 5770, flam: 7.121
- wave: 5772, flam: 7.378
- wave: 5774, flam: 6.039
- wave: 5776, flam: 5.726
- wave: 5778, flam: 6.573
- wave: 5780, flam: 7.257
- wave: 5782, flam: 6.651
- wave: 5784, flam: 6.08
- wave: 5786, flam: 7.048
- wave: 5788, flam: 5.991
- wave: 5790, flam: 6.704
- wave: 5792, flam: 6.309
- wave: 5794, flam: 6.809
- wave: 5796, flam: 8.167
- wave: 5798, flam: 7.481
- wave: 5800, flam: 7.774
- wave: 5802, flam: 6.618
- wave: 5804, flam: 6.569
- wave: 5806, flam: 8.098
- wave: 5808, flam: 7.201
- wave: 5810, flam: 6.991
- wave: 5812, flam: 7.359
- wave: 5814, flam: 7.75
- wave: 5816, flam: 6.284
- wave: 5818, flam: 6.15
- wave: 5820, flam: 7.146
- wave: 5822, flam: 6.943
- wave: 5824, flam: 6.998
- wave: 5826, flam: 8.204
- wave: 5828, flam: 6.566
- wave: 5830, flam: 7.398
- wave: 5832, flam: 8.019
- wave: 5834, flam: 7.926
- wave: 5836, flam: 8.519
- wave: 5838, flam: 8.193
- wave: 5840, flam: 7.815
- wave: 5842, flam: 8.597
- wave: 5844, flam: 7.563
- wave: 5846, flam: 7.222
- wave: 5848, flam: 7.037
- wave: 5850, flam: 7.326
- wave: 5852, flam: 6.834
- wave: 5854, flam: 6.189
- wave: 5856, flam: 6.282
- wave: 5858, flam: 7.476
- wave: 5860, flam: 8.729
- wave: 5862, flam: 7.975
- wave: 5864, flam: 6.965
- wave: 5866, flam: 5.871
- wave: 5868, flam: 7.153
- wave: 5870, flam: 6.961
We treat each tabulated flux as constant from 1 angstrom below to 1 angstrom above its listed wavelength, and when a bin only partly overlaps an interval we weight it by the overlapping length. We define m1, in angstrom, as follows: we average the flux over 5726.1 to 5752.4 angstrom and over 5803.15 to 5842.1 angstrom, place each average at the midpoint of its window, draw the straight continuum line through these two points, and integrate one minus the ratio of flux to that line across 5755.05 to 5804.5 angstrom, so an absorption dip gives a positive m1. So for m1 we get 4.25 angstrom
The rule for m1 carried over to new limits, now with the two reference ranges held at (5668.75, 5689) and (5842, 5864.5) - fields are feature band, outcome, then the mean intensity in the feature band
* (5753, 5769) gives 1.8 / 6.45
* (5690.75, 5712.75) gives 1.5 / 6.74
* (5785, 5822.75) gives 1.3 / 7.02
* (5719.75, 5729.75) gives 0.2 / 7.07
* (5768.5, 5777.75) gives 0.8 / 6.61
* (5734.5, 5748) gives -0.6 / 7.57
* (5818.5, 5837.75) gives -0.6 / 7.51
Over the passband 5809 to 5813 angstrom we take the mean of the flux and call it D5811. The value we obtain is 7.17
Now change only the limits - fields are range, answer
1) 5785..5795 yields 6.57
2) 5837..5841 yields 8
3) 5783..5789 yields 6.37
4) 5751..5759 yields 6.12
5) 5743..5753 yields 6.88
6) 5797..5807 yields 7.31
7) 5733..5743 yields 7.84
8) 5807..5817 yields 7.12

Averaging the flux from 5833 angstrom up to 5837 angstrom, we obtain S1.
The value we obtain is 8.22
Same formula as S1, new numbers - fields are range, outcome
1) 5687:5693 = 6.87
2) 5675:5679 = 7.66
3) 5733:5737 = 8.1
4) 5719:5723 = 7.31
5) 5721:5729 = 7.01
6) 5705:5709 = 6.24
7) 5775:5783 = 6.55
